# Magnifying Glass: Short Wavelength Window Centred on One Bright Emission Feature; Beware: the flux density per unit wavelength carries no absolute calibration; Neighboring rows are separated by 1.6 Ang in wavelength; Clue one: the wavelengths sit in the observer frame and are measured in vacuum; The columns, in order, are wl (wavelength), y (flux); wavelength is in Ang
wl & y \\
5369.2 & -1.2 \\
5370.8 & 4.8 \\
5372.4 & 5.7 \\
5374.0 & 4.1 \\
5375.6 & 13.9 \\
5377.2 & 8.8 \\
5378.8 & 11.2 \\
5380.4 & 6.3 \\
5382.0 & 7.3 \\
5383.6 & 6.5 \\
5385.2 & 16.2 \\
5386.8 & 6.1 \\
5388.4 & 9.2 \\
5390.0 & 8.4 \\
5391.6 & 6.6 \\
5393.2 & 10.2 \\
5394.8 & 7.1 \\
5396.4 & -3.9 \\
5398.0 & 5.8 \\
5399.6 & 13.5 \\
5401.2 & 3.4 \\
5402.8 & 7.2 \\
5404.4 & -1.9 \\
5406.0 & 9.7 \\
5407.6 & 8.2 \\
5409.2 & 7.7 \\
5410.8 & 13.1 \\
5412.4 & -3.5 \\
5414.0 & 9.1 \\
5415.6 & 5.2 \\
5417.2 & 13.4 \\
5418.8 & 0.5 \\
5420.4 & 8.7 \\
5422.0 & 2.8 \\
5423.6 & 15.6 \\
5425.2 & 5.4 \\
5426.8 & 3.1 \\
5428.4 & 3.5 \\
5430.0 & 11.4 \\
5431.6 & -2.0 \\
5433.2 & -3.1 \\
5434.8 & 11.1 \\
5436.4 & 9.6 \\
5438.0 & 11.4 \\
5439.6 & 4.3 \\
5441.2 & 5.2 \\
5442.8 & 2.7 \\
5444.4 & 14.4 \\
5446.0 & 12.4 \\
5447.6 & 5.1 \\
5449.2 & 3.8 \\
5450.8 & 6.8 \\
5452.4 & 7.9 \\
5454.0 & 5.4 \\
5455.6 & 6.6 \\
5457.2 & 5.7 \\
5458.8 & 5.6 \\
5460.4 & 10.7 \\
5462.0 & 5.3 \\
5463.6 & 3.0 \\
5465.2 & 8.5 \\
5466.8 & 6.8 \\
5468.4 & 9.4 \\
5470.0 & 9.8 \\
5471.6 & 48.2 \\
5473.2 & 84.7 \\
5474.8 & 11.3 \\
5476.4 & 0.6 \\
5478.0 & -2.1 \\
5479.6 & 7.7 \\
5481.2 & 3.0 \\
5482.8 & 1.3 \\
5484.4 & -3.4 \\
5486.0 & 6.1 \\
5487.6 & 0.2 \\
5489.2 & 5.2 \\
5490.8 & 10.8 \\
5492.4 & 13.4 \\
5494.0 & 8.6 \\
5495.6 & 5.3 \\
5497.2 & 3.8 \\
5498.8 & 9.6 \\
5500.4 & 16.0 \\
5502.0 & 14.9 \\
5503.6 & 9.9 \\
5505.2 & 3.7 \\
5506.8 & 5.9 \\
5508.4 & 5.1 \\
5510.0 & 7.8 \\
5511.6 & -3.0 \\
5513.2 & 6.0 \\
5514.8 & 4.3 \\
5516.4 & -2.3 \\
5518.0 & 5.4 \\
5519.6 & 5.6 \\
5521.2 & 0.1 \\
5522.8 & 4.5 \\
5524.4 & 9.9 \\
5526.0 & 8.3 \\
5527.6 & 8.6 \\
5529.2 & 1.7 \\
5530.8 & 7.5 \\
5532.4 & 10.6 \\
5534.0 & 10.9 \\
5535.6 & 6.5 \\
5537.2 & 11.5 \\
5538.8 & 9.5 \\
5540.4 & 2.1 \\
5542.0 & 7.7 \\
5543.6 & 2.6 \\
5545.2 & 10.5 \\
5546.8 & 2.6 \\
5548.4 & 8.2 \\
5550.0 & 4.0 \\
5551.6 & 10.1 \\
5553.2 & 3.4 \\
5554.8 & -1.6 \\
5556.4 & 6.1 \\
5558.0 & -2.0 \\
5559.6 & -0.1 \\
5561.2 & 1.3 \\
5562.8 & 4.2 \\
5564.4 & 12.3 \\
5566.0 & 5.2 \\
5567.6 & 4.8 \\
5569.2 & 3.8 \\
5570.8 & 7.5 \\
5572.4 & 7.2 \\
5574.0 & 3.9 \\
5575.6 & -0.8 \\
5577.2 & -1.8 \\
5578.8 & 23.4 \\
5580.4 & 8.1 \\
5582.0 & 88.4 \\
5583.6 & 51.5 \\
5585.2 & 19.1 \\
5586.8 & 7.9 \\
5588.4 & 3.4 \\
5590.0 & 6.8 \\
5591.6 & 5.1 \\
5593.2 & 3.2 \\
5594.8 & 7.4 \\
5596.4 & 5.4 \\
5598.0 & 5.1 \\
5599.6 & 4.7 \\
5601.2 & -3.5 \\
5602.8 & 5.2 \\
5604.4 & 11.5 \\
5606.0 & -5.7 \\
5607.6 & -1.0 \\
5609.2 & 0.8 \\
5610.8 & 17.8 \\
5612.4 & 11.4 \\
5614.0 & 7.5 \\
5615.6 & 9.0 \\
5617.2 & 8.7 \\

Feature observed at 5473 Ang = H-beta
